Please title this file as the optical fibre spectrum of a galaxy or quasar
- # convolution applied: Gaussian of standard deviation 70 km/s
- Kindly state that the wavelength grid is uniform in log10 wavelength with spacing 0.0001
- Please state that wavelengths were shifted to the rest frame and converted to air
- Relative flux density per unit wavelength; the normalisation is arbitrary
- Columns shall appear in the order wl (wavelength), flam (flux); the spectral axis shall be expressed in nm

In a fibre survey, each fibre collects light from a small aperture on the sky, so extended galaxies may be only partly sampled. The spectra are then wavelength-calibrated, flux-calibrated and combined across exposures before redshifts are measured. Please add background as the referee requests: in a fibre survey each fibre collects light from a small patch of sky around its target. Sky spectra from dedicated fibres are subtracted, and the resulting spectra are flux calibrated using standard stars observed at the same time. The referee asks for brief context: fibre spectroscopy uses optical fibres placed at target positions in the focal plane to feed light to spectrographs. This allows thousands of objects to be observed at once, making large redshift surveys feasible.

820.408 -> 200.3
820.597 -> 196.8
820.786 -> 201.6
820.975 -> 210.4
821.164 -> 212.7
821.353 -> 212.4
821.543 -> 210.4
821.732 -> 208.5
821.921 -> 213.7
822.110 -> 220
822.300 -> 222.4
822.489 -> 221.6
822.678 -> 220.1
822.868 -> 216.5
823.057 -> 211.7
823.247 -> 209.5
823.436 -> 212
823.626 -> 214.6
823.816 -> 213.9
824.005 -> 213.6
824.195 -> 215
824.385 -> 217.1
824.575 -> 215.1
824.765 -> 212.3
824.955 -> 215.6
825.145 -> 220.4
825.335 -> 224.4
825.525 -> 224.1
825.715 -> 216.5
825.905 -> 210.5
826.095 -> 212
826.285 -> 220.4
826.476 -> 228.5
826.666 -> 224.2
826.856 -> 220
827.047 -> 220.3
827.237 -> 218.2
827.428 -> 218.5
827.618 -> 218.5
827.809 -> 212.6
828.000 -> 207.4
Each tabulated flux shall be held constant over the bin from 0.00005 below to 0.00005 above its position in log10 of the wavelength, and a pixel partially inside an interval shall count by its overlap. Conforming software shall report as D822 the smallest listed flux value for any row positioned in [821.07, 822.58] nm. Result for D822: 208.5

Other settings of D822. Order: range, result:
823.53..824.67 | 213.6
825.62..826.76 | 210.5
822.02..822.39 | 220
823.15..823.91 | 209.5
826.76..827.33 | 218.2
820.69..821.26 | 201.6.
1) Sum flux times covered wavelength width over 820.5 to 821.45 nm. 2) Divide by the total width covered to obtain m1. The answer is 207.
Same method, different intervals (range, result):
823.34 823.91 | 213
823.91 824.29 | 215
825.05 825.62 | 223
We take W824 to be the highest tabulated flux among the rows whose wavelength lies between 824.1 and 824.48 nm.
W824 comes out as 217.1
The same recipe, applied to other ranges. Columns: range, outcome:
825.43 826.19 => 224.1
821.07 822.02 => 213.7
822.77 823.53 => 216.5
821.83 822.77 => 222.4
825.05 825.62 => 224.4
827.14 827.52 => 218.5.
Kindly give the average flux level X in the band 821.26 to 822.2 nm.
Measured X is 213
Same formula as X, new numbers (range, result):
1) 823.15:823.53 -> 211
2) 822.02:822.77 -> 221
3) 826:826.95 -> 221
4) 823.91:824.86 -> 215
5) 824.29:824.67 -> 216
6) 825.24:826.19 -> 218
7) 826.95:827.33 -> 219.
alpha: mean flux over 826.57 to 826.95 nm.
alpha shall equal 223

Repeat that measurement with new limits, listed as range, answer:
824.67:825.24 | 216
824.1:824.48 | 216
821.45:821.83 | 210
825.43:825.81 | 220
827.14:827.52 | 218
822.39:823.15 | 218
